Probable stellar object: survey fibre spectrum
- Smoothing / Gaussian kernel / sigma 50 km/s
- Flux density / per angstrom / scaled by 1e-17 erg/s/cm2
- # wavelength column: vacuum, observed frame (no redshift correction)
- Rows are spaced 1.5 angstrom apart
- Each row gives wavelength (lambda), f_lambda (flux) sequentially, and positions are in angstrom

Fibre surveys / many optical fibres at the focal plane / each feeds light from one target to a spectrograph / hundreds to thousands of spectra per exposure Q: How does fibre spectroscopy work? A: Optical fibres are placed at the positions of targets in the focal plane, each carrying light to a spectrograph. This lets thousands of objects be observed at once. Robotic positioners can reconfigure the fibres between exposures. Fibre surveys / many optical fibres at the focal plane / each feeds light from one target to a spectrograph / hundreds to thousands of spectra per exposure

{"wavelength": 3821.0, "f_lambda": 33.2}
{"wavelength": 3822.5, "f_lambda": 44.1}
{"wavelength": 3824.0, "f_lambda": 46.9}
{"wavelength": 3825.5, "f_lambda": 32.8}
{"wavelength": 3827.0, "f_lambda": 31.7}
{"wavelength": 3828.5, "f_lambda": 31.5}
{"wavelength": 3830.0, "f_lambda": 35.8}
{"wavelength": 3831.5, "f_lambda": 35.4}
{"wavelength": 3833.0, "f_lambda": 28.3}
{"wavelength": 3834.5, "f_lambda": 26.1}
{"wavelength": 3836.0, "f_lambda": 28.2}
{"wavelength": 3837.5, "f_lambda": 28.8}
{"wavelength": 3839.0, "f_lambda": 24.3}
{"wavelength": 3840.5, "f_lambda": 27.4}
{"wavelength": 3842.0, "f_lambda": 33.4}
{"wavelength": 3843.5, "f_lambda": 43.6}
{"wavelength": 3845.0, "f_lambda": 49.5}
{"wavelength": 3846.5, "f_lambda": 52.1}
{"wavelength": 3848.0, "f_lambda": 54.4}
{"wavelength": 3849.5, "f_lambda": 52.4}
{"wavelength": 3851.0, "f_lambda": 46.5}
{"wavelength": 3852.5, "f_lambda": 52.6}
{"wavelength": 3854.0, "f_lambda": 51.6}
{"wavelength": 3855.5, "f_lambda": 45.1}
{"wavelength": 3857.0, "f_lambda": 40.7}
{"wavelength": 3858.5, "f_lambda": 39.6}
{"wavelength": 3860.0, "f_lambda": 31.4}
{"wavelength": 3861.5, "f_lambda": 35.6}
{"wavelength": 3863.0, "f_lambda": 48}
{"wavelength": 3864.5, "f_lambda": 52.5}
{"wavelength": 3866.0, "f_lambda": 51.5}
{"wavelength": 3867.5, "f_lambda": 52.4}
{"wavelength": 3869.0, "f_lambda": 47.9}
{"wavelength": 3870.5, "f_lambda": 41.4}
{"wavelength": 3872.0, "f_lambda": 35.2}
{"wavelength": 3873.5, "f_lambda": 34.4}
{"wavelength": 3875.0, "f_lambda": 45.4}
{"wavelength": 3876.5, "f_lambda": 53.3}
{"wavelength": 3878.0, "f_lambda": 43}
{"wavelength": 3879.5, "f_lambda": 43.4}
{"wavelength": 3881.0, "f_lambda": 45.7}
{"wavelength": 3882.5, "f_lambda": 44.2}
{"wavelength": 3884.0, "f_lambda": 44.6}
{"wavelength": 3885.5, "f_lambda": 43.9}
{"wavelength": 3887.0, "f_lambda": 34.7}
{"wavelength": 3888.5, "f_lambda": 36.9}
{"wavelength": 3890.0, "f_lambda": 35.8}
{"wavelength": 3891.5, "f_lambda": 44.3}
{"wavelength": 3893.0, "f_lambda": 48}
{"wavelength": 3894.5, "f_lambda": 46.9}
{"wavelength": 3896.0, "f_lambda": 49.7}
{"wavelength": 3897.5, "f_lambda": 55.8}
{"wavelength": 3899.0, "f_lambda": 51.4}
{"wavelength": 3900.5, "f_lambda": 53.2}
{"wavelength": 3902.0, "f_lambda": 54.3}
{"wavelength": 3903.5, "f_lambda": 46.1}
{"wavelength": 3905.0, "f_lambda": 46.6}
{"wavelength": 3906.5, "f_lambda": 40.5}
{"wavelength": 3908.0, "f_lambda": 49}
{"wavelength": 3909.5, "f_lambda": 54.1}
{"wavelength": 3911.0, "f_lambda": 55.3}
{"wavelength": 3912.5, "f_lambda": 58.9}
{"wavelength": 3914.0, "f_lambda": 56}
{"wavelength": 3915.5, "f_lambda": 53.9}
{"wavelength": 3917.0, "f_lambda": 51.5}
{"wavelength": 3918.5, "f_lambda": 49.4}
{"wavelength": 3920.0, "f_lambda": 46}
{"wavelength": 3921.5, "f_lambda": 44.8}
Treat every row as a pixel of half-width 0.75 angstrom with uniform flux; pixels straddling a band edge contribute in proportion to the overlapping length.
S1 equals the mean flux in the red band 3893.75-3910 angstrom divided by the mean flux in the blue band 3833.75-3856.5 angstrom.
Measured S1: 1.21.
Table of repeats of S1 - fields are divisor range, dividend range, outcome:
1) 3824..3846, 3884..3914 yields 1.43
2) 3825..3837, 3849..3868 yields 1.48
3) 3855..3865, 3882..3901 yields 1.09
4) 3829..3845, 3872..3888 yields 1.34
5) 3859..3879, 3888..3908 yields 1.07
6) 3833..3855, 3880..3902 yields 1.13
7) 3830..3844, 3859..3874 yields 1.41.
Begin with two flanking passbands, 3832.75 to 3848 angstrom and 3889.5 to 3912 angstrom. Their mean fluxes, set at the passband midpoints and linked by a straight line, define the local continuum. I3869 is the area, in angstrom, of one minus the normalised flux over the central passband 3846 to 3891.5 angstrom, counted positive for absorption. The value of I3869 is -3.4 angstrom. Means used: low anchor 35.4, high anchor 49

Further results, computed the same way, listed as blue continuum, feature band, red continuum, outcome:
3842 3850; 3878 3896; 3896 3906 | 2.7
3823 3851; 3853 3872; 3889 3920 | -1.2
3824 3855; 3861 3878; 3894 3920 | -0.4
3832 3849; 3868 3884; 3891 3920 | 0.2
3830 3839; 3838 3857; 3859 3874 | -4.8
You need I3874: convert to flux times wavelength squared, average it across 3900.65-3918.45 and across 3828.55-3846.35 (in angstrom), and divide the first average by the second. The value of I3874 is 1.60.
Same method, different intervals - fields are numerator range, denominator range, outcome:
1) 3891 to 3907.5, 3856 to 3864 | 1.26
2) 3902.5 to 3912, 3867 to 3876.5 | 1.15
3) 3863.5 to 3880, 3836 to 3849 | 1.19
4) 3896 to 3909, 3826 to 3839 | 1.70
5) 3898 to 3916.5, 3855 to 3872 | 1.21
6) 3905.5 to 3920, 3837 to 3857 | 1.23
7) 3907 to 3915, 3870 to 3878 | 1.31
